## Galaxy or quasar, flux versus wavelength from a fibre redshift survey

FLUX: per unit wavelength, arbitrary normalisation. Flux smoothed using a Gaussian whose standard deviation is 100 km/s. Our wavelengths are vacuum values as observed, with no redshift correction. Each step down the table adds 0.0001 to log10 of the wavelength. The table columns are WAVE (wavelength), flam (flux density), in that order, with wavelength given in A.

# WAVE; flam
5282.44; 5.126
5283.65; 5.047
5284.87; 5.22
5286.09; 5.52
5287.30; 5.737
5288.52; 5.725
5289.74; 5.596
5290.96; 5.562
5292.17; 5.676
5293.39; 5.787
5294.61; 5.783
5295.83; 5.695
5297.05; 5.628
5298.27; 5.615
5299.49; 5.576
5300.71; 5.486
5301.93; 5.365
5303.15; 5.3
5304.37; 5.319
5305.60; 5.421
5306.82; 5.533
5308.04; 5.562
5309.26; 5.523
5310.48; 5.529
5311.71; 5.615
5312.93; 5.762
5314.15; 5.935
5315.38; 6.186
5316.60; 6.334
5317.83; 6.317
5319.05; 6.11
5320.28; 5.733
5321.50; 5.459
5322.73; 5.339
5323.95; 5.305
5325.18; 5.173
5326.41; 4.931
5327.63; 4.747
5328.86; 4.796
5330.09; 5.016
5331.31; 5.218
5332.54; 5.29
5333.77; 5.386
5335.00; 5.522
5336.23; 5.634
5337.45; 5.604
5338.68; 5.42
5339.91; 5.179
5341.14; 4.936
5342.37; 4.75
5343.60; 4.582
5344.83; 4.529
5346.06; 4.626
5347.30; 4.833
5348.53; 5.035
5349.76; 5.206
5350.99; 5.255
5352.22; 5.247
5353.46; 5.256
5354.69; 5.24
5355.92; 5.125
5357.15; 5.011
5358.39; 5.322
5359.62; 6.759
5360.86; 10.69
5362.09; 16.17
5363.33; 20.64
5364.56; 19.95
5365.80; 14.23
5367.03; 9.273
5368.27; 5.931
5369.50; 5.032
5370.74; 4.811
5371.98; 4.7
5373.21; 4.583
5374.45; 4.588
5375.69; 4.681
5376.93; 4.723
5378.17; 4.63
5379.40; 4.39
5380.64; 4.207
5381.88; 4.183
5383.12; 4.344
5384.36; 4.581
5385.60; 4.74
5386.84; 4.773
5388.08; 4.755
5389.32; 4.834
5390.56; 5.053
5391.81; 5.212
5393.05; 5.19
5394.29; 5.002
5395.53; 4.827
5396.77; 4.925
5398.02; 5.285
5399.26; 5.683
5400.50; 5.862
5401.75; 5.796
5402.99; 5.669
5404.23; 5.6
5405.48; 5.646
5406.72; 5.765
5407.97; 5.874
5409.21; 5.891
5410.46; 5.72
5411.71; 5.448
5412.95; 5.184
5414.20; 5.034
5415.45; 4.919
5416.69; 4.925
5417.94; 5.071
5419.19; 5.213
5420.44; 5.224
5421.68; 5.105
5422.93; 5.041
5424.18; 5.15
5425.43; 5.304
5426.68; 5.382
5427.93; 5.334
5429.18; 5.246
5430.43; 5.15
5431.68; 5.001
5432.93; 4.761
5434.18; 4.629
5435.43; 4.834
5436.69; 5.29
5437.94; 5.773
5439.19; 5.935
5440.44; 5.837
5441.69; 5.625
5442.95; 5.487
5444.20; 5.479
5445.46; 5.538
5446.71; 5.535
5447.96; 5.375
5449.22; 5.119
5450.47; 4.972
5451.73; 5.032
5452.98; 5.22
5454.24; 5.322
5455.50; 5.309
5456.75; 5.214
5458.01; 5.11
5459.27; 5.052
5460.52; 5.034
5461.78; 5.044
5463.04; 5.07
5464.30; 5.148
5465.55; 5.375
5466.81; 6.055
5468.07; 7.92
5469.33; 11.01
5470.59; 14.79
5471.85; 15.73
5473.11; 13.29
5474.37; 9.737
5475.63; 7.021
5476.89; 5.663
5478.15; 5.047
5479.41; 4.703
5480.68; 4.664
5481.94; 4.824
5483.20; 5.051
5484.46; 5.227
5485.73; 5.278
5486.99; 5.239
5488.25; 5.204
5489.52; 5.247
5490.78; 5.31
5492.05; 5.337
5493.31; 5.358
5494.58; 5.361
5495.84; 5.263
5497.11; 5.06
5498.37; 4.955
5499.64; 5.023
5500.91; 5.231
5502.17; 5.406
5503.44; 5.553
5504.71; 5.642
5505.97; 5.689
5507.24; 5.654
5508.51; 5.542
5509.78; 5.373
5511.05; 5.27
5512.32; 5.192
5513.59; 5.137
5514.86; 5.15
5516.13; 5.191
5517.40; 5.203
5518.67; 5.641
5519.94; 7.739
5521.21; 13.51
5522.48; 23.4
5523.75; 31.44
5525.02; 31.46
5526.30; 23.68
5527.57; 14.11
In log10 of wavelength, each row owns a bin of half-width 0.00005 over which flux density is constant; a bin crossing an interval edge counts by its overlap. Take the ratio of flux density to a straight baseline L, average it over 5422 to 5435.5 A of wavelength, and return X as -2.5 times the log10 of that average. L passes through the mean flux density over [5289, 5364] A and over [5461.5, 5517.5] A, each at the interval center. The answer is 0.200 mag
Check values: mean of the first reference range 5.93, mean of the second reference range 6.22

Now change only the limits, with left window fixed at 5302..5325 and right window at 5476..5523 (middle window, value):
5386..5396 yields 0.172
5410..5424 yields 0.136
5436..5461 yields 0.105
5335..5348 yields 0.138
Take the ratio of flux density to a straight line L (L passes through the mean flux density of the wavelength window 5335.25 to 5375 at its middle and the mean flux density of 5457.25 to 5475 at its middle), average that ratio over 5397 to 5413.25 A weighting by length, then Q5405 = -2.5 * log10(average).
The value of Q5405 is 0.31 mag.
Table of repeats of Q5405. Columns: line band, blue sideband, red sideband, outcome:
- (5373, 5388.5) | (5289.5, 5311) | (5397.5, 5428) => 0.20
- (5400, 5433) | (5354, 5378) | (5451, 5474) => 0.40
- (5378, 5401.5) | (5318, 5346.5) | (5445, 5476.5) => 0.22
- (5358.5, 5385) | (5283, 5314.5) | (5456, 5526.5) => -0.21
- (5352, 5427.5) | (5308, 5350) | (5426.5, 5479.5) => -0.06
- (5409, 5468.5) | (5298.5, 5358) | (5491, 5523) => 0.13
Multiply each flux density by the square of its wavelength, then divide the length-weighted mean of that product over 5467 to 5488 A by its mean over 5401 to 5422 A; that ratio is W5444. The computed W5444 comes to 1.5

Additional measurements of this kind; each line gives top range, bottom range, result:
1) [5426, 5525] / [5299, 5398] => 1.18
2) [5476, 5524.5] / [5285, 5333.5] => 1.31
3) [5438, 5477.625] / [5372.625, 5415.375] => 1.35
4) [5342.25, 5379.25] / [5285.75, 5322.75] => 1.27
